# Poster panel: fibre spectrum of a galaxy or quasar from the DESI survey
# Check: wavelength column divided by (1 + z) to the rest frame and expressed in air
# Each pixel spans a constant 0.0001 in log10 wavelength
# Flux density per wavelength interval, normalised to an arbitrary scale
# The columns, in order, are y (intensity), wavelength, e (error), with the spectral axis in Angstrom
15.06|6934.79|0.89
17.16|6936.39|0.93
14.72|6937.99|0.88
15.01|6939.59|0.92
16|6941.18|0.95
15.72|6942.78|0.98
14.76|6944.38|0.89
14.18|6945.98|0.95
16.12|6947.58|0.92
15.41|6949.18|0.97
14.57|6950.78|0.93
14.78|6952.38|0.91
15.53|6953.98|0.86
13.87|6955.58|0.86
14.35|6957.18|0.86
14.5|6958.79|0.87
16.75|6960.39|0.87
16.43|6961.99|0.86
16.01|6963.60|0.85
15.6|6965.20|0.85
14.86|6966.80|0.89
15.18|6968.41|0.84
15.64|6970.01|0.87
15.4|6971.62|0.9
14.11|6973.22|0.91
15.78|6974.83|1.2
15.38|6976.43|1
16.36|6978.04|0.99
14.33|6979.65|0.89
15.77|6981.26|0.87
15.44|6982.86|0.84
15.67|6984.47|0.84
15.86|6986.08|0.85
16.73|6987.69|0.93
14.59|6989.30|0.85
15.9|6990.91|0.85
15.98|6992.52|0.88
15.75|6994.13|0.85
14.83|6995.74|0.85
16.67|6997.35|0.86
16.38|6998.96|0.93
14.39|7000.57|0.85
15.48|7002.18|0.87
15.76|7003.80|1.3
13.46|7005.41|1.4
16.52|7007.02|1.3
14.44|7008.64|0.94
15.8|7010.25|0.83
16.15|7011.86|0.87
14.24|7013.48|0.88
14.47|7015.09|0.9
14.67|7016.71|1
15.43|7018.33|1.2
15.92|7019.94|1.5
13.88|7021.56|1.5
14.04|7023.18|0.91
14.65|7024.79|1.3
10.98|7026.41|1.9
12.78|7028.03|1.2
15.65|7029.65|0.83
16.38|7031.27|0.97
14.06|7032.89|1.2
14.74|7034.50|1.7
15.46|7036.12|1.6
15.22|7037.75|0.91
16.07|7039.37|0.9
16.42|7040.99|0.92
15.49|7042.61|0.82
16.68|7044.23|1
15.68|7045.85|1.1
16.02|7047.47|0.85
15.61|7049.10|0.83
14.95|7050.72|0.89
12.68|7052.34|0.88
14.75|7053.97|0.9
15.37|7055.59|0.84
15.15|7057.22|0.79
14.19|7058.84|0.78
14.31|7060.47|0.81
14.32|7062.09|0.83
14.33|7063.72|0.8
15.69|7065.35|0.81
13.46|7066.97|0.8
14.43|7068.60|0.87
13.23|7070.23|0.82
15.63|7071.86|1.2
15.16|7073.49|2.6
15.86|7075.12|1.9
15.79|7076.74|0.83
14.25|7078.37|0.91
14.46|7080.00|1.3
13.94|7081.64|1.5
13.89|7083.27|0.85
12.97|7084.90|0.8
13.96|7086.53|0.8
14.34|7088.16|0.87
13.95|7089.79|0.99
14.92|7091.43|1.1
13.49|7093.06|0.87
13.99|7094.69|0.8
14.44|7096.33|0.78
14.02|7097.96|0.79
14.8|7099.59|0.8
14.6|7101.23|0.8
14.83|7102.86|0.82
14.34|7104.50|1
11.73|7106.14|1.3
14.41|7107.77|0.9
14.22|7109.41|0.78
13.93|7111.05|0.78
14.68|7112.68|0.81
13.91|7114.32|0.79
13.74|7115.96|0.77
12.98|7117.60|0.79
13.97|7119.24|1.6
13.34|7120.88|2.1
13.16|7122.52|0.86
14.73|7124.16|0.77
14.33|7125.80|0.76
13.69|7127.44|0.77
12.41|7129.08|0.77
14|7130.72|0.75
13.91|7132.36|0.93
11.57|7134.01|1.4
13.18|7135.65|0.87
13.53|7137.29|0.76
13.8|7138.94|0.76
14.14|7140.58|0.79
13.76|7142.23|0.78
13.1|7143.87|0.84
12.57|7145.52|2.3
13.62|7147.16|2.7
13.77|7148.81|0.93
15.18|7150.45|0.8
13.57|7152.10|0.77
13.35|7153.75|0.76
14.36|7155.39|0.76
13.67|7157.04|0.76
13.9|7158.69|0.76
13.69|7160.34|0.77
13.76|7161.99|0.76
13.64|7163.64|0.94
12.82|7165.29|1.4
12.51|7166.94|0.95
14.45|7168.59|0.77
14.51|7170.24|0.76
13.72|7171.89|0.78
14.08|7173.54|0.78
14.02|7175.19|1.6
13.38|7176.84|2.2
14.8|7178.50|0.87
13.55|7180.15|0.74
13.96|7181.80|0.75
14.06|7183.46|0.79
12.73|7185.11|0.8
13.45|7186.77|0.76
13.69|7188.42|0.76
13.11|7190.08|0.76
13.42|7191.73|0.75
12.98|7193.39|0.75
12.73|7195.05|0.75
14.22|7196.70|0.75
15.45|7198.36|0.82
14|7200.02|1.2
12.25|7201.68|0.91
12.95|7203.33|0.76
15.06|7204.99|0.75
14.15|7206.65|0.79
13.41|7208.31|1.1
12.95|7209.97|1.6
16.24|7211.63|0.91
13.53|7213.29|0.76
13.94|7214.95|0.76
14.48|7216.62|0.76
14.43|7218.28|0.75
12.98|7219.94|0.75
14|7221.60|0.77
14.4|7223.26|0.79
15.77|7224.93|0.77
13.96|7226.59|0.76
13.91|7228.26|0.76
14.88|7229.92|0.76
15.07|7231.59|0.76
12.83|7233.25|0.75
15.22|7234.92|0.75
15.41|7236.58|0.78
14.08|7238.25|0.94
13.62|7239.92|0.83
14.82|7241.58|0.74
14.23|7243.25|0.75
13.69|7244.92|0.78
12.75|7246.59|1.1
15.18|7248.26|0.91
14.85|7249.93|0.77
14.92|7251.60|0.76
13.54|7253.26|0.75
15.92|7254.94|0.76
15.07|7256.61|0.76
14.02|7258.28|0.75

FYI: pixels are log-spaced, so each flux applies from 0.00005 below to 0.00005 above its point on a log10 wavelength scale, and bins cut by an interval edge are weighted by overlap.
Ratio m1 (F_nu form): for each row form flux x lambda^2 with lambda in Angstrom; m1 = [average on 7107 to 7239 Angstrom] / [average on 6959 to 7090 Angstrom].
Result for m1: 0.96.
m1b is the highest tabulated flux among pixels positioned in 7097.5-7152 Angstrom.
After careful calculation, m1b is 15.18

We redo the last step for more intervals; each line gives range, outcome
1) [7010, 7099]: 16.68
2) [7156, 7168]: 13.9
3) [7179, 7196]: 14.06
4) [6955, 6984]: 16.75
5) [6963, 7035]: 16.73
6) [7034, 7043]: 16.42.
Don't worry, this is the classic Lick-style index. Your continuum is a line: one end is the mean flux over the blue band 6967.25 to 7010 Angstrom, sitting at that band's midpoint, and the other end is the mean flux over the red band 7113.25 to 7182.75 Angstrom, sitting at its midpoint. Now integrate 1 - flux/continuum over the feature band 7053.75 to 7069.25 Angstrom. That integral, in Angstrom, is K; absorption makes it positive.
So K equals 0.0 Angstrom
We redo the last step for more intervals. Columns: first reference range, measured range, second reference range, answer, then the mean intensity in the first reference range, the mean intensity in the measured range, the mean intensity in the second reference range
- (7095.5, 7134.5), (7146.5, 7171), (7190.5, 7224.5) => 0.1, 13.8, 13.8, 13.9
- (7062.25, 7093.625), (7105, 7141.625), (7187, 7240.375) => 1.7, 14.4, 13.6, 14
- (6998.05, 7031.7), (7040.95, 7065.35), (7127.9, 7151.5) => -1.1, 14.8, 15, 13.5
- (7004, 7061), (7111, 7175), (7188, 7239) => 3.2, 14.9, 13.7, 14.1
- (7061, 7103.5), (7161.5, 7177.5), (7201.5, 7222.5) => 0.5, 14.4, 13.7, 13.9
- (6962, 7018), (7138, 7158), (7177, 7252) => 1.0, 15.4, 13.7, 14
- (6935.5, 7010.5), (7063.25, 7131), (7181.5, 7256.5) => 2.7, 15.4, 14.1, 14.1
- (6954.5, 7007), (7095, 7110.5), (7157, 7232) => 0.4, 15.4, 14.1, 13.9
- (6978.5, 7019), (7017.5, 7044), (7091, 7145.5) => 0.2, 15.4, 14.9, 13.8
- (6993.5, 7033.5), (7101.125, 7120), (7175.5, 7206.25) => 0.4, 14.9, 13.9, 13.7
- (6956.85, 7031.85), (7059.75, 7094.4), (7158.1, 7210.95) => 0.4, 15.2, 14.4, 13.7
